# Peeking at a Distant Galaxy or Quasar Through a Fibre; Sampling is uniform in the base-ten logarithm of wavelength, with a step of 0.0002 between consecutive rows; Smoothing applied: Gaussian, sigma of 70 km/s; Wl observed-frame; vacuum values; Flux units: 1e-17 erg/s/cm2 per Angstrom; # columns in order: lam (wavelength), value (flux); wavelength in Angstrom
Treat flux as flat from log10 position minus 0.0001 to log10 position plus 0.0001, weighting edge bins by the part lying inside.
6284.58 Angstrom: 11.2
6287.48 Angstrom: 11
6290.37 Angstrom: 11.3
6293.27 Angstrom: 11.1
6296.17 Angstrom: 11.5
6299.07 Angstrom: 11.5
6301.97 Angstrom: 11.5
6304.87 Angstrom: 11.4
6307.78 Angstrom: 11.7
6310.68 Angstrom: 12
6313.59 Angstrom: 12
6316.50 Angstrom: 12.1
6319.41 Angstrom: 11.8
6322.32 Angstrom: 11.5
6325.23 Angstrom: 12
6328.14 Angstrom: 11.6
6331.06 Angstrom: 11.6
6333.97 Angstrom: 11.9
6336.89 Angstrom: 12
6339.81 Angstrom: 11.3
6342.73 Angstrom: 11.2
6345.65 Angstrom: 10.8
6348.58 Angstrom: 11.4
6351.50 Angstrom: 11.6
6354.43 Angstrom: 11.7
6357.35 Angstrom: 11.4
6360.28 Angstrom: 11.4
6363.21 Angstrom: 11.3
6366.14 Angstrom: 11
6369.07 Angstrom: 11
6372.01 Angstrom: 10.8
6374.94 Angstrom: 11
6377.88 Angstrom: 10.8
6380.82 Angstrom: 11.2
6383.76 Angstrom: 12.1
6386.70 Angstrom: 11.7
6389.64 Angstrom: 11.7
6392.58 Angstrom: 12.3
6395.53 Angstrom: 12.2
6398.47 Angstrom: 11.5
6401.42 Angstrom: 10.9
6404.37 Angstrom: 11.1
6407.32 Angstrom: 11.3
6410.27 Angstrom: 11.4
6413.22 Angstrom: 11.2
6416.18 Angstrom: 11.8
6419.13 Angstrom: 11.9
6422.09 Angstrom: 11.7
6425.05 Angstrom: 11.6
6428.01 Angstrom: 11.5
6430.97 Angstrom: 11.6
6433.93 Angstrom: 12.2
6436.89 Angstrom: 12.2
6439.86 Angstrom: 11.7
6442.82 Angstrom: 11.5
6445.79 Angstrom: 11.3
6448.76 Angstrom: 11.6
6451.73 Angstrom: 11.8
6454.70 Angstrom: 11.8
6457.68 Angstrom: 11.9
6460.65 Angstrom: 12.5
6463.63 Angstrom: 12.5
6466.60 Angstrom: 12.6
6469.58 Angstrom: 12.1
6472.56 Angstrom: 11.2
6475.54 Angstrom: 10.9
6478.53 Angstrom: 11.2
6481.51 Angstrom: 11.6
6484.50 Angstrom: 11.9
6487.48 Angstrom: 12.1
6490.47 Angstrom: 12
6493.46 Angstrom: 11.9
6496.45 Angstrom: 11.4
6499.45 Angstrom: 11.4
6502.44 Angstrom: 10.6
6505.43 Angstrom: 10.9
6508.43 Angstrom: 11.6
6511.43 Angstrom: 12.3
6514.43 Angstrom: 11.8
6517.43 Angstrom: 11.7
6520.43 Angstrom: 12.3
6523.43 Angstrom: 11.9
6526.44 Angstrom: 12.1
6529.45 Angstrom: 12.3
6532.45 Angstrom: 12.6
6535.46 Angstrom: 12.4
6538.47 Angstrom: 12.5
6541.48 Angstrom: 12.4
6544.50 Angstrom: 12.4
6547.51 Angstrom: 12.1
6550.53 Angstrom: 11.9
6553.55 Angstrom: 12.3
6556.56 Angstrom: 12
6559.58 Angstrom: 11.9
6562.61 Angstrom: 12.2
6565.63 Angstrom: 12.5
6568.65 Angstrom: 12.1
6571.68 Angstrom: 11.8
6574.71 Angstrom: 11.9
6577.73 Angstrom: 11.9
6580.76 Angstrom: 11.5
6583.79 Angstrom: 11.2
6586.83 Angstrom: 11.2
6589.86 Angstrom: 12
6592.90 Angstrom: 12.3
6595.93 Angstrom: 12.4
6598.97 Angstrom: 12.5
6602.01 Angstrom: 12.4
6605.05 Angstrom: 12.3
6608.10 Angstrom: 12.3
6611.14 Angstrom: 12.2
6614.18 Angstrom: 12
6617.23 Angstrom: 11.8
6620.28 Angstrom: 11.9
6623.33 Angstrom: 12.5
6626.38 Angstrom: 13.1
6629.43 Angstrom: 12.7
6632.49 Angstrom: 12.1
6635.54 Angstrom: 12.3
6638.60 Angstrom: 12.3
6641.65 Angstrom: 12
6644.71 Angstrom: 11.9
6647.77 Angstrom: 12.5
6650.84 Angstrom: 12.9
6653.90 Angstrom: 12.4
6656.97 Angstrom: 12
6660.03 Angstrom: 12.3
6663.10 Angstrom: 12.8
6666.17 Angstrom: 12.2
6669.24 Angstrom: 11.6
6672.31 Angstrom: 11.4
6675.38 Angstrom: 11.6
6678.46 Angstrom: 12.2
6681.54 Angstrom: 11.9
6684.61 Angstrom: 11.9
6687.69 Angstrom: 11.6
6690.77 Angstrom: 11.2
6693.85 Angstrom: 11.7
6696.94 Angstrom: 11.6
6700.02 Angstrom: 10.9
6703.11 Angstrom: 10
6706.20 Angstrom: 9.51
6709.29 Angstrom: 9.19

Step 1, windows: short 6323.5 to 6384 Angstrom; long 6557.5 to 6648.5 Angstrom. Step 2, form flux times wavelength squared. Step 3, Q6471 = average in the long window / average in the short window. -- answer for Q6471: 1.2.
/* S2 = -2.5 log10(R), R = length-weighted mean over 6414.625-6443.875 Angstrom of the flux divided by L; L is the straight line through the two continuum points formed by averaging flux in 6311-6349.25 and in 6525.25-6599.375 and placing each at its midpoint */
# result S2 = 0.01 mag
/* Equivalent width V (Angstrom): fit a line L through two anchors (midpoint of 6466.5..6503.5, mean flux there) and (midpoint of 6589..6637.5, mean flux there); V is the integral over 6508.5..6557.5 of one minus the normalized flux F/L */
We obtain -1.33 Angstrom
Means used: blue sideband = 11.6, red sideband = 12.3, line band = 12.2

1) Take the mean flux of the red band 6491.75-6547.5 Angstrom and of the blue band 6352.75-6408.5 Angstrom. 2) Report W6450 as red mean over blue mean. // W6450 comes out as 1.05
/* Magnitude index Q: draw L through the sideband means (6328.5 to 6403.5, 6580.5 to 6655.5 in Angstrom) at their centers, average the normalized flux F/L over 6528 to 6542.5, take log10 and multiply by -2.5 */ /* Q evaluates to -0.04 mag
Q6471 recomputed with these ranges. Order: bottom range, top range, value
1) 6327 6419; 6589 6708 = 1.14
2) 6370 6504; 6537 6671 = 1.10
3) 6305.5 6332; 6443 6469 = 1.06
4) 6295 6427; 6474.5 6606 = 1.09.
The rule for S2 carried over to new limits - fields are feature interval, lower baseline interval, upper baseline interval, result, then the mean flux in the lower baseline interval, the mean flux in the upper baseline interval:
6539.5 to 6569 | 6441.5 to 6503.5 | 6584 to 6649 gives -0.02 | 11.7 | 12.2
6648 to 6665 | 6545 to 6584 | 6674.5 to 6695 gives -0.06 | 12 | 11.7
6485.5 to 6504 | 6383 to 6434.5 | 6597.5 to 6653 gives 0.03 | 11.6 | 12.3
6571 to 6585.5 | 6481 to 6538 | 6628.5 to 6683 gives 0.03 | 11.8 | 12.2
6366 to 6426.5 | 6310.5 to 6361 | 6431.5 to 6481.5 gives 0.02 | 11.6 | 11.8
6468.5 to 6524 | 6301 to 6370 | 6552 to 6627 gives 0.03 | 11.6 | 12.1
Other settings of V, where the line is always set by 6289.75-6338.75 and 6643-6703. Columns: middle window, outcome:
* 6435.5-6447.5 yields 0.1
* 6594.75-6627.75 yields -1.3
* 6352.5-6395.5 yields 1.1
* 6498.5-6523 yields 0.4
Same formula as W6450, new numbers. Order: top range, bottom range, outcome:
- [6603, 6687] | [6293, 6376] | 1.06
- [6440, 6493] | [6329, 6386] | 1.04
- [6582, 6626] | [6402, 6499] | 1.03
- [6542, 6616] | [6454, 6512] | 1.03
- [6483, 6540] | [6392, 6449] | 1.02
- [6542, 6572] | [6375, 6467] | 1.04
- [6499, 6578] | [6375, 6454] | 1.03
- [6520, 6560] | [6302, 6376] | 1.06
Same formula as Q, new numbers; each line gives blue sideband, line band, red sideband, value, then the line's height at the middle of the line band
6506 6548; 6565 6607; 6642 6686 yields 0.012 mag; 12.1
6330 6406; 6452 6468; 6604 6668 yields -0.046 mag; 11.7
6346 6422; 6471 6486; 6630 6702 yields 0.023 mag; 11.6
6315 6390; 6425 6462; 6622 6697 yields -0.013 mag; 11.7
